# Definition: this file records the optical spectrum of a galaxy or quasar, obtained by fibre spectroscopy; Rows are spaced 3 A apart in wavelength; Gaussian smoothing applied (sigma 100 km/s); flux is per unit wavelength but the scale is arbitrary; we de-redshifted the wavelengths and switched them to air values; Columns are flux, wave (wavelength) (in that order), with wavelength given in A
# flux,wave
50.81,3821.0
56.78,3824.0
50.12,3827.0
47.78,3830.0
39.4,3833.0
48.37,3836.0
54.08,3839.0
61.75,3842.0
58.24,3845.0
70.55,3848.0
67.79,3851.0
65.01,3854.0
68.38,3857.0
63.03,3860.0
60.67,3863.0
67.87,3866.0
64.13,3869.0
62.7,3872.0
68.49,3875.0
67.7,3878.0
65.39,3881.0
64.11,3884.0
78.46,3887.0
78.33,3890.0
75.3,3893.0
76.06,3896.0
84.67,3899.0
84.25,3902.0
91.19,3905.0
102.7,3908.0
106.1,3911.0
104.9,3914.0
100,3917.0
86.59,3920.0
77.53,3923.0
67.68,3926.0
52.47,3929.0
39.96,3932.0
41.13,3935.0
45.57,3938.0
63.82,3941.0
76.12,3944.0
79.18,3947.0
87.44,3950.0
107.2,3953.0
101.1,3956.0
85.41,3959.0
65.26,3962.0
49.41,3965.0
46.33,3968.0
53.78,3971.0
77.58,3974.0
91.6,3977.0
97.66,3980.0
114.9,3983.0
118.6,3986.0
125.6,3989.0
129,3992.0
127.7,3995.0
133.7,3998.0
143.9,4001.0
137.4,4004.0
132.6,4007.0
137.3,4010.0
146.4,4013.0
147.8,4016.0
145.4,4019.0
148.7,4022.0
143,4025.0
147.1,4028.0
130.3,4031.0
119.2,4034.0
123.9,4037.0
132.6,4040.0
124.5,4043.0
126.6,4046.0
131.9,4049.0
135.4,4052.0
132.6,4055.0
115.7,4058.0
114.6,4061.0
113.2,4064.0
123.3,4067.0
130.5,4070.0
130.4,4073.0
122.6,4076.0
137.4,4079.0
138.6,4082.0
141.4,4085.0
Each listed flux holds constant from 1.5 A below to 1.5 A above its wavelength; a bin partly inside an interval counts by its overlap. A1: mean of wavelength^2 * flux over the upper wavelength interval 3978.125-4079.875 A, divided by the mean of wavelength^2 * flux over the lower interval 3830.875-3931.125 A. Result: 1.9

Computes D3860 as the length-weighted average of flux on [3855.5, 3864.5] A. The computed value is 64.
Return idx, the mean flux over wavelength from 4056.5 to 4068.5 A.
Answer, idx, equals 117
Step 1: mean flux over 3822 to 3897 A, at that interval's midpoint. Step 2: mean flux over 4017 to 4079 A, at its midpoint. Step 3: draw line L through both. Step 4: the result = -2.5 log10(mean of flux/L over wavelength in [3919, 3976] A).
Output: 0.34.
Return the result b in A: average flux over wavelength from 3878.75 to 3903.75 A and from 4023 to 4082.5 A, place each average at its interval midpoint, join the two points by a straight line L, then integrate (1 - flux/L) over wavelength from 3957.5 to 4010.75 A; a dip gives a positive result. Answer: 2.0 A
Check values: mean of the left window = 75.7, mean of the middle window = 103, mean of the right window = 129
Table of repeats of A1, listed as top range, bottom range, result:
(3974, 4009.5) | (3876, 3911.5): 1.59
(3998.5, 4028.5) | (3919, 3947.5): 2.39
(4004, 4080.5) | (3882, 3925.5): 1.65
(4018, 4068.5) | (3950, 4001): 1.39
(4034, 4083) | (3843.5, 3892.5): 2.08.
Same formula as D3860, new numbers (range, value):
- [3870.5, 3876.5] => 65.6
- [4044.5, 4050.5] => 129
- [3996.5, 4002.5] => 139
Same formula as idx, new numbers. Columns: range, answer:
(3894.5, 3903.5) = 81.7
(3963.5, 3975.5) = 56.8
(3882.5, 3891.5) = 73.6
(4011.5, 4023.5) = 147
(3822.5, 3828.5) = 53.4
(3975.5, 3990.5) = 110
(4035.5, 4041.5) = 128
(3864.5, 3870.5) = 66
